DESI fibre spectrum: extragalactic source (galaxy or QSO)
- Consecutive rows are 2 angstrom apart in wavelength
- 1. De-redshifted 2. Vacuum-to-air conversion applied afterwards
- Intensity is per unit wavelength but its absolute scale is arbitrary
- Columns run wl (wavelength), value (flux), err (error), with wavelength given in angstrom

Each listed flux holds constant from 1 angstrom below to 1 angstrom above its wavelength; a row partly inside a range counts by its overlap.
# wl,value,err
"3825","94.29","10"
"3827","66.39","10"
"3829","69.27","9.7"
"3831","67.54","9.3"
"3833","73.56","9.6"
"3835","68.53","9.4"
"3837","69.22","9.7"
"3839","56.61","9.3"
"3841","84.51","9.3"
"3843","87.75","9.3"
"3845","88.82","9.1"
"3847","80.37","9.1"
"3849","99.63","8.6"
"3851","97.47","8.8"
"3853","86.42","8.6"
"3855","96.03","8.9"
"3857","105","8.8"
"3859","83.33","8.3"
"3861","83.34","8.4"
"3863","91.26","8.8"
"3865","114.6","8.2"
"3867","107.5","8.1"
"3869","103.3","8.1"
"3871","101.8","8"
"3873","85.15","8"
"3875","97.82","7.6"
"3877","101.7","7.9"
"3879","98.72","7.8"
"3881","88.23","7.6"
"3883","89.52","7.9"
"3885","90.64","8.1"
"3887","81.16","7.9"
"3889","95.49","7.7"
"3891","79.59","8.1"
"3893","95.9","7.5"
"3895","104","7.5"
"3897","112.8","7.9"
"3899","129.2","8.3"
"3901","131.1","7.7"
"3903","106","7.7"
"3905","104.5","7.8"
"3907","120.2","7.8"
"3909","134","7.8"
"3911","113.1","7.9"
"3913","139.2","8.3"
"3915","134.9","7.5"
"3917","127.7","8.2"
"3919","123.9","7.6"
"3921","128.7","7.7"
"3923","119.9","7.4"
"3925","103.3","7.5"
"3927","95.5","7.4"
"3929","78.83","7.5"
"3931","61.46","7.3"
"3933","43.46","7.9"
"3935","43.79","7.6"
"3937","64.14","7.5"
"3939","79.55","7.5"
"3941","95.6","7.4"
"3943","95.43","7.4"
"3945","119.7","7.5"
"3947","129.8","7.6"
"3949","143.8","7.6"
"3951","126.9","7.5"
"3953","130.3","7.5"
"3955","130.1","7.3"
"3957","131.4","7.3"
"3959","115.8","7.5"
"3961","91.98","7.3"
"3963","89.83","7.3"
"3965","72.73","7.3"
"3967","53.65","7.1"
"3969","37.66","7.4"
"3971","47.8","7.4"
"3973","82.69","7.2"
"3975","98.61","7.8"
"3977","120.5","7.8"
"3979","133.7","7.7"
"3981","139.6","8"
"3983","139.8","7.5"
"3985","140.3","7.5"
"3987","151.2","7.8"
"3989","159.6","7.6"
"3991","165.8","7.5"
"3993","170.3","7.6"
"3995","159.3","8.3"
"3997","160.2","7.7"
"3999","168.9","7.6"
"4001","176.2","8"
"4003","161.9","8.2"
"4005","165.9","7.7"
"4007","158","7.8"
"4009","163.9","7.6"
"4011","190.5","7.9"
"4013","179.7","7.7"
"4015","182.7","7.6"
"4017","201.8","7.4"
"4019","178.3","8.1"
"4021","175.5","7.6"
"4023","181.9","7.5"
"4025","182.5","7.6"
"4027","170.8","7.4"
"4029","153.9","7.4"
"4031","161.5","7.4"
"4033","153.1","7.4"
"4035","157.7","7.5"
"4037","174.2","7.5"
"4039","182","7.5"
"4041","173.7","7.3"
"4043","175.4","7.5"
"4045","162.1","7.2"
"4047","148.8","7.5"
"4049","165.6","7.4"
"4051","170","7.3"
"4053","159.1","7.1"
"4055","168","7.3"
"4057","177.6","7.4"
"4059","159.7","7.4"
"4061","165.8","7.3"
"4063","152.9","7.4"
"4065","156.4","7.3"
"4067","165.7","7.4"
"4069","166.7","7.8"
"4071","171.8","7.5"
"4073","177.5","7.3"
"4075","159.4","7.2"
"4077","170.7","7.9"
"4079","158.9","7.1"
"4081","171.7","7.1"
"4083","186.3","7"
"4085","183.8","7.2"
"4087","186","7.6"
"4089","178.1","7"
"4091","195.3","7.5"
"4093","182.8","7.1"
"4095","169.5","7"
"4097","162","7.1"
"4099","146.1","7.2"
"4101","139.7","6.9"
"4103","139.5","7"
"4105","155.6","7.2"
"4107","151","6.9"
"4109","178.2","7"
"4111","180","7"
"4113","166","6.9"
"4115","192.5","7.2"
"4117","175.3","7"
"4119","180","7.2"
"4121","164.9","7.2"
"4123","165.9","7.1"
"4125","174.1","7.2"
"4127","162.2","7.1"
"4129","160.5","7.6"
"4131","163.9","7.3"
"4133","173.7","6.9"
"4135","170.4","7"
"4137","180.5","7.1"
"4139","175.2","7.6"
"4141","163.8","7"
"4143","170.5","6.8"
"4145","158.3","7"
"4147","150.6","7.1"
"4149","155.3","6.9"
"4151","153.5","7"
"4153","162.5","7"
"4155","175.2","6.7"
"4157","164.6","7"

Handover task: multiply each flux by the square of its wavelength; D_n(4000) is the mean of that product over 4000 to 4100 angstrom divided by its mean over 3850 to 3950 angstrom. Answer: 1.8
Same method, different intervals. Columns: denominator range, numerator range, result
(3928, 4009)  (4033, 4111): 1.50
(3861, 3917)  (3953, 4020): 1.36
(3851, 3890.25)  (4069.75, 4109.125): 1.98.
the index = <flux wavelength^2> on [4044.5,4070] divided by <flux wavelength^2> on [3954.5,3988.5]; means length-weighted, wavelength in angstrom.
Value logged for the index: 1.6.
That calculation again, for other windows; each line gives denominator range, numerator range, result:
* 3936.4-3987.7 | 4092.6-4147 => 1.69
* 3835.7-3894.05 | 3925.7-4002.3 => 1.30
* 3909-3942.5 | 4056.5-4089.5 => 1.86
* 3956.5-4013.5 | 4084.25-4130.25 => 1.36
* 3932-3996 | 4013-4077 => 1.60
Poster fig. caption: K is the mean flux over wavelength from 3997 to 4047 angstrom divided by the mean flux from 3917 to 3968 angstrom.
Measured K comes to 1.73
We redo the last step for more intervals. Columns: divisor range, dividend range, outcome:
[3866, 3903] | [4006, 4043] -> 1.74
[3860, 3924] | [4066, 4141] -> 1.58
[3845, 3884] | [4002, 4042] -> 1.81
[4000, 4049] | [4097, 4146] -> 0.97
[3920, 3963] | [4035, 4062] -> 1.66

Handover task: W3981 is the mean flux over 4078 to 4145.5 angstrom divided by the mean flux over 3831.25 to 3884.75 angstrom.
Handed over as 1.89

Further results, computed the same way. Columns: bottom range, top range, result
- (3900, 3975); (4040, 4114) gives 1.65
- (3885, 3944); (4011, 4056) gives 1.69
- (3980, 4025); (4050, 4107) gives 1.00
